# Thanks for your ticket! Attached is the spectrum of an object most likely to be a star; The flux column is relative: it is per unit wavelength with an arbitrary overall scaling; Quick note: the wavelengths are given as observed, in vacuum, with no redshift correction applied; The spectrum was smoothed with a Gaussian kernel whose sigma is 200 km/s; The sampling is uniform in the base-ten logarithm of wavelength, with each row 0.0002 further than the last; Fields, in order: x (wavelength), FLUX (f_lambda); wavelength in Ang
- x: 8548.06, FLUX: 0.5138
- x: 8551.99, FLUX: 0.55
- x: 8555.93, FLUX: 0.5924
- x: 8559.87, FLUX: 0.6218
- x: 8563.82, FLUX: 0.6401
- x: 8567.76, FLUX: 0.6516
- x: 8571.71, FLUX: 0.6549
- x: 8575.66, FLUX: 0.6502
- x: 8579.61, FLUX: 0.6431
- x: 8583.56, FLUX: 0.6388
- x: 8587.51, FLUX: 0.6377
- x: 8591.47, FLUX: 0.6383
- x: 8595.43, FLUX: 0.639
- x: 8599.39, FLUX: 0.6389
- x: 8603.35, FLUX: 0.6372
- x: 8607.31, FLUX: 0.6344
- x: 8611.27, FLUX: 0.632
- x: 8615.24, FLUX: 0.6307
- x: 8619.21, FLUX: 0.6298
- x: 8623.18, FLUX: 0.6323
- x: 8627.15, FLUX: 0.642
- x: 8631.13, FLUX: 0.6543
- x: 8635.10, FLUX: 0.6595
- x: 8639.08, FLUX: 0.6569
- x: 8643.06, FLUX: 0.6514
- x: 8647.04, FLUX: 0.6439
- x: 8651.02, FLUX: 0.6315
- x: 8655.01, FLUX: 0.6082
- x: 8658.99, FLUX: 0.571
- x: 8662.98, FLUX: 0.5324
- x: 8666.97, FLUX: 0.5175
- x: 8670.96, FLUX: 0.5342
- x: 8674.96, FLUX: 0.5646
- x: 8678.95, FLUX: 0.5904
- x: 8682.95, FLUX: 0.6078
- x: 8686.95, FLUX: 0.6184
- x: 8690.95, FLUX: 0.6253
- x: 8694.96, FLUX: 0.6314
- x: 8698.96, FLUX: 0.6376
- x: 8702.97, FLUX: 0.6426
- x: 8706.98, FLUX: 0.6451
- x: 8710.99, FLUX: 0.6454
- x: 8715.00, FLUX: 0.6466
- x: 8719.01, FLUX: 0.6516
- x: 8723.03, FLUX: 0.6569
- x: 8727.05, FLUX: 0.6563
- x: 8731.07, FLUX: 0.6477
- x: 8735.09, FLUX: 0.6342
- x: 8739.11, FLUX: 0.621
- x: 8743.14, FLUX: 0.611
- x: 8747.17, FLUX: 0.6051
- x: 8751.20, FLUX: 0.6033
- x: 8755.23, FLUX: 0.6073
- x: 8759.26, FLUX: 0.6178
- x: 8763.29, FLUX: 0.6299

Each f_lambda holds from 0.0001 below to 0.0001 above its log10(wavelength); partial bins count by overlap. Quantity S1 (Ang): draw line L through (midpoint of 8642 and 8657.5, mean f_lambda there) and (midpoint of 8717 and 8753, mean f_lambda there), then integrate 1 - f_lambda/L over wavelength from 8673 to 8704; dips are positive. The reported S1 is 0.9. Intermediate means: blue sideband 0.631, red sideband 0.632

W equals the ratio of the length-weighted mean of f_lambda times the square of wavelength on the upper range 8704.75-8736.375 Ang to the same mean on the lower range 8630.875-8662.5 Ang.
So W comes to 1.0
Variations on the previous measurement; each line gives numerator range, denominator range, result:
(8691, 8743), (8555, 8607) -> 1.04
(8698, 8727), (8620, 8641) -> 1.02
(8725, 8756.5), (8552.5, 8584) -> 1.03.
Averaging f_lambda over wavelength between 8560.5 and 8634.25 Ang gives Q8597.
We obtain 0.64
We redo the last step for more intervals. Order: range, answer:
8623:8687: 0.606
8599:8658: 0.638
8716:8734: 0.652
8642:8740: 0.616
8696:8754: 0.636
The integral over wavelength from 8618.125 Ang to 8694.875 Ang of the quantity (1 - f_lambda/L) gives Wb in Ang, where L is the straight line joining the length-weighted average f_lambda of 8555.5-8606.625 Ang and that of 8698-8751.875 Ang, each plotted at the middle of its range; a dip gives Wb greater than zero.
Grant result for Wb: 3.4 Ang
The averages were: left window 0.638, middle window 0.609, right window 0.637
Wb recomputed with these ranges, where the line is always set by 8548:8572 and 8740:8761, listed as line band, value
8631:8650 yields -1.37 Ang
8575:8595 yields -1.10 Ang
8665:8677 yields 1.37 Ang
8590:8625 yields -1.56 Ang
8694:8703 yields -0.41 Ang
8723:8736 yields -0.85 Ang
